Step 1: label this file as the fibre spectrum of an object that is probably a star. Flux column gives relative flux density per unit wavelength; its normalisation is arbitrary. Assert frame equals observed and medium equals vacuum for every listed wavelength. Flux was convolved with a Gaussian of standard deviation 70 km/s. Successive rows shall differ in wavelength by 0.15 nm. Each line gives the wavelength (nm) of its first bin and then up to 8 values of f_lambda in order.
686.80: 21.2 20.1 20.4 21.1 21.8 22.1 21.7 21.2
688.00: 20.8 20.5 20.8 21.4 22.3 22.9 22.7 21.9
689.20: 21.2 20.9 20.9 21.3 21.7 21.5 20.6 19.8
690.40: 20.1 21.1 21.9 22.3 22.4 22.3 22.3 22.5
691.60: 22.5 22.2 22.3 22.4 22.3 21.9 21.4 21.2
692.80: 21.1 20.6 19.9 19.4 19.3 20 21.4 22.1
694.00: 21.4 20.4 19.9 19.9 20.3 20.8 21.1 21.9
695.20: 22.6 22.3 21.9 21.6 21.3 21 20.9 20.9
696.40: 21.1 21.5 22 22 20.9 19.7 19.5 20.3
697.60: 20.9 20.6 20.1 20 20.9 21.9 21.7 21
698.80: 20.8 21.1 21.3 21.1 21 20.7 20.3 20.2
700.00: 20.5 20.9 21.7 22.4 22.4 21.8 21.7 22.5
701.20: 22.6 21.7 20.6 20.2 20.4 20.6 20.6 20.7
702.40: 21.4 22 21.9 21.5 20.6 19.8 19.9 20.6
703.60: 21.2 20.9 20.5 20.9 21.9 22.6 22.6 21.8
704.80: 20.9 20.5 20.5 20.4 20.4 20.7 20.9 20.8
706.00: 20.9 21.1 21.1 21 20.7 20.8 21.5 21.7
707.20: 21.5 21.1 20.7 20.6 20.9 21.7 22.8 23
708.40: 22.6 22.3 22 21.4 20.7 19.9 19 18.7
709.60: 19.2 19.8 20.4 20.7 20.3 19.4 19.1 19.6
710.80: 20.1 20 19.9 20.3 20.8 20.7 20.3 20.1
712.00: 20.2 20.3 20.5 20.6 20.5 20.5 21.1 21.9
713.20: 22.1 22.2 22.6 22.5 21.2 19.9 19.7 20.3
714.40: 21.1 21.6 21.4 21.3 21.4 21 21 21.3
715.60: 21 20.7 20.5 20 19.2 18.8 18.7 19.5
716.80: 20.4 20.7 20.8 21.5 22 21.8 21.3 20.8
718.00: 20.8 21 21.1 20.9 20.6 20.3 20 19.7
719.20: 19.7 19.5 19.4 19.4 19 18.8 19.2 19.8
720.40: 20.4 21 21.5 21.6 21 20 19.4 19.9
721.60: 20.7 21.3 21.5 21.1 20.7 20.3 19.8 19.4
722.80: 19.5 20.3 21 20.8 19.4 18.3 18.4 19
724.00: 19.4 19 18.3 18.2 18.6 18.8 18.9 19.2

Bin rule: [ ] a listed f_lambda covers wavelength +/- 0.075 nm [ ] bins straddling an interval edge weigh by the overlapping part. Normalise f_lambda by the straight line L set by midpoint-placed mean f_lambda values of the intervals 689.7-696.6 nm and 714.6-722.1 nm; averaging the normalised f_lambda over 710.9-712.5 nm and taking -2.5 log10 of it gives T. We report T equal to 0.019 mag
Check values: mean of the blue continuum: 21.3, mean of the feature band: 20.3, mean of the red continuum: 20.5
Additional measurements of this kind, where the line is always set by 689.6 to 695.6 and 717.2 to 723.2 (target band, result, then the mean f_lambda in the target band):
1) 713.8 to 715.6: -0.017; 20.9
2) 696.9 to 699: 0.024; 20.7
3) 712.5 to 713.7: -0.051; 21.6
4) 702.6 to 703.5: 0.011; 20.8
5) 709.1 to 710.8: 0.059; 19.7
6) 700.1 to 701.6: -0.039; 21.8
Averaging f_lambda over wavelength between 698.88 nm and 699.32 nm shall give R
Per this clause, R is 21.2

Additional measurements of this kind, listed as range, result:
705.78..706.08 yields 20.9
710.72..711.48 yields 20.2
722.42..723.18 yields 20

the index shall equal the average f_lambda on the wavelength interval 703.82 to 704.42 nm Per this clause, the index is 21.5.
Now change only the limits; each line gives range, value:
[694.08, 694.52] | 20.1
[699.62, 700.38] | 20.7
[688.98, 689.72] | 21.2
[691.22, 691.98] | 22.4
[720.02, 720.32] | 19.5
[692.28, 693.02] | 21.2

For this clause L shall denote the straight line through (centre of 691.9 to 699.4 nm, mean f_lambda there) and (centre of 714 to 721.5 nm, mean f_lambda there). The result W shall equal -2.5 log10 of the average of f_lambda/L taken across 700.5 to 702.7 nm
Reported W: -0.027 mag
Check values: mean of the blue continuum 21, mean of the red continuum 20.4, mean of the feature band 21.4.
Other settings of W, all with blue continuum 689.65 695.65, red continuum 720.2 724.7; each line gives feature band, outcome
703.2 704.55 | -0.02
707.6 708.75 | -0.07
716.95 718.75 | -0.05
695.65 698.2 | 0.02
